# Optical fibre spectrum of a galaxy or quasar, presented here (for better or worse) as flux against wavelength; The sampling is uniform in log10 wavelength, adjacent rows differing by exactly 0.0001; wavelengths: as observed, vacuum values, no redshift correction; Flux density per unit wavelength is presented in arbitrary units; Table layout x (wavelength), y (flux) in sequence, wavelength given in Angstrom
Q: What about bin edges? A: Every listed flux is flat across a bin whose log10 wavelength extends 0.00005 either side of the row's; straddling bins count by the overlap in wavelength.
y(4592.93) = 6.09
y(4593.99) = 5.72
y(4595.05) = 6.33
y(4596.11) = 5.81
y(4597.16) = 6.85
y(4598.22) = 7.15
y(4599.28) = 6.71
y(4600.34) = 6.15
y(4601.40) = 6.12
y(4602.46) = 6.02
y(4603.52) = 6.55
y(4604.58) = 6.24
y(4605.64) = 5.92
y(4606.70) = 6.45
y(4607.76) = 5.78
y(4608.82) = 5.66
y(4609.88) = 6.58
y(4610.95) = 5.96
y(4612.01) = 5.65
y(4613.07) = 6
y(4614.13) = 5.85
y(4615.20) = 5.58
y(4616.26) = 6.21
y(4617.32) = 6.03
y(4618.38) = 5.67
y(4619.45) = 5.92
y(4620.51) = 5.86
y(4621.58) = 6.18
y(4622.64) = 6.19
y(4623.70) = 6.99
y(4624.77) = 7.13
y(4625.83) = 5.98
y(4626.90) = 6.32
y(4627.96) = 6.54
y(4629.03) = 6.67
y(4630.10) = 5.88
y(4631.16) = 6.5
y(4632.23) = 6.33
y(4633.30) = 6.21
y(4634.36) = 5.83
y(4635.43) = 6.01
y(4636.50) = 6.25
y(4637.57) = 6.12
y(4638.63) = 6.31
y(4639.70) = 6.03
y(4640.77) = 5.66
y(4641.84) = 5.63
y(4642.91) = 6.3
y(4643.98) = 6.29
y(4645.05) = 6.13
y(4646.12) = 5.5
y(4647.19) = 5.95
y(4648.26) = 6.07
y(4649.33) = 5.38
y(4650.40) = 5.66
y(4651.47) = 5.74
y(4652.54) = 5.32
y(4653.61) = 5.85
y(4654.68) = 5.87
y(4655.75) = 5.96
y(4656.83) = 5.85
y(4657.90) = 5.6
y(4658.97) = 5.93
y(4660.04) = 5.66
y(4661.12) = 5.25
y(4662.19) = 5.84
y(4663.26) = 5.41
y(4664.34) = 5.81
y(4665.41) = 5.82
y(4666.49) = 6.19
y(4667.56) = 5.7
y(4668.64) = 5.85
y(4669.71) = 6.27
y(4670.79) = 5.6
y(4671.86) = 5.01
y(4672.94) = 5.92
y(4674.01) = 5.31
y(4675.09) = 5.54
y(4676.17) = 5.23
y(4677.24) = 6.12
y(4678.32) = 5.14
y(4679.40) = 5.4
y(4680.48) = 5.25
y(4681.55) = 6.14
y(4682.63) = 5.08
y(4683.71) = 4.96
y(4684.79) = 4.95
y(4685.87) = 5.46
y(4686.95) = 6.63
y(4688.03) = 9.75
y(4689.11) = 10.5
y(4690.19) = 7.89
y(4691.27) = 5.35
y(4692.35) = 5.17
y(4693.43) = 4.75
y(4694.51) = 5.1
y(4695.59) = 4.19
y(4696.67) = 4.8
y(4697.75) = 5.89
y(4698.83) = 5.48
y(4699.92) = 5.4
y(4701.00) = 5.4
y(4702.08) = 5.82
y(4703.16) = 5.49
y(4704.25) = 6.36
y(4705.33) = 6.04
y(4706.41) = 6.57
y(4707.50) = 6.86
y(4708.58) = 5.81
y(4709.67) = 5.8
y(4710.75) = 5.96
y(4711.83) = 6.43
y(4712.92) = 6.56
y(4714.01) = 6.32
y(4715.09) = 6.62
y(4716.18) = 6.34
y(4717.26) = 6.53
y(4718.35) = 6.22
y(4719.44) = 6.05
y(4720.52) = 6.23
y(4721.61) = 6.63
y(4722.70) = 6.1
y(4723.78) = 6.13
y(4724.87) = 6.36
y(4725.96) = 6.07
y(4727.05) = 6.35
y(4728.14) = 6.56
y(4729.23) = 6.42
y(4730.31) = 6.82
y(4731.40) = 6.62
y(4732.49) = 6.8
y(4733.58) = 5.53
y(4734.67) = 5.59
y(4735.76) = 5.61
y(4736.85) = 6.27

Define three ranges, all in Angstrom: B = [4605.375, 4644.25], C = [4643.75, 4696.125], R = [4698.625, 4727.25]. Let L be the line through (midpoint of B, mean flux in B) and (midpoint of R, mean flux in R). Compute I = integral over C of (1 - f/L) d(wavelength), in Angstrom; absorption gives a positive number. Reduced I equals 2.7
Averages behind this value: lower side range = 6.12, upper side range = 6.15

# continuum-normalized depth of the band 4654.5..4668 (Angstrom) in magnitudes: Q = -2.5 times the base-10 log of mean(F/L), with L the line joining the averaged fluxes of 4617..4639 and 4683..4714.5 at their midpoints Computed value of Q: 0.07 mag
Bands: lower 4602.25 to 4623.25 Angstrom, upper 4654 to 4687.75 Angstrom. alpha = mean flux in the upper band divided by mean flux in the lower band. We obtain 0.94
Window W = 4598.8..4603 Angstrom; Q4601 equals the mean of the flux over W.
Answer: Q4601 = 6.24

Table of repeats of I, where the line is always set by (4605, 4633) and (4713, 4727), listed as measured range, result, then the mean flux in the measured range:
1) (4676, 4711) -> 2.0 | 5.91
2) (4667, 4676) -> 0.9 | 5.63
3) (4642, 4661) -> 1.2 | 5.81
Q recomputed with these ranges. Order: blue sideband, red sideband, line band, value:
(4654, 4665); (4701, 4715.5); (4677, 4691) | -0.08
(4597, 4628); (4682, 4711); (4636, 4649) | 0.02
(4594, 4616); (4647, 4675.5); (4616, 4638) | -0.04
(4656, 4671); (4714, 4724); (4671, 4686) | 0.10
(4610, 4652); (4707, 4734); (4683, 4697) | 0.02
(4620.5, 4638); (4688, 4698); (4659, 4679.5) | 0.11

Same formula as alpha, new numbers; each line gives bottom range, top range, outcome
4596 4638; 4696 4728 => 0.98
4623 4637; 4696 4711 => 0.92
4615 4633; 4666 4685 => 0.89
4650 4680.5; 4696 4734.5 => 1.08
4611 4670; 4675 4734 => 1.02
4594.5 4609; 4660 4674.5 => 0.91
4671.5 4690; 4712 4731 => 1.05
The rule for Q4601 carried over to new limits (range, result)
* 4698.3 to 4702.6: 5.52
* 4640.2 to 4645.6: 5.99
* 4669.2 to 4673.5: 5.7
